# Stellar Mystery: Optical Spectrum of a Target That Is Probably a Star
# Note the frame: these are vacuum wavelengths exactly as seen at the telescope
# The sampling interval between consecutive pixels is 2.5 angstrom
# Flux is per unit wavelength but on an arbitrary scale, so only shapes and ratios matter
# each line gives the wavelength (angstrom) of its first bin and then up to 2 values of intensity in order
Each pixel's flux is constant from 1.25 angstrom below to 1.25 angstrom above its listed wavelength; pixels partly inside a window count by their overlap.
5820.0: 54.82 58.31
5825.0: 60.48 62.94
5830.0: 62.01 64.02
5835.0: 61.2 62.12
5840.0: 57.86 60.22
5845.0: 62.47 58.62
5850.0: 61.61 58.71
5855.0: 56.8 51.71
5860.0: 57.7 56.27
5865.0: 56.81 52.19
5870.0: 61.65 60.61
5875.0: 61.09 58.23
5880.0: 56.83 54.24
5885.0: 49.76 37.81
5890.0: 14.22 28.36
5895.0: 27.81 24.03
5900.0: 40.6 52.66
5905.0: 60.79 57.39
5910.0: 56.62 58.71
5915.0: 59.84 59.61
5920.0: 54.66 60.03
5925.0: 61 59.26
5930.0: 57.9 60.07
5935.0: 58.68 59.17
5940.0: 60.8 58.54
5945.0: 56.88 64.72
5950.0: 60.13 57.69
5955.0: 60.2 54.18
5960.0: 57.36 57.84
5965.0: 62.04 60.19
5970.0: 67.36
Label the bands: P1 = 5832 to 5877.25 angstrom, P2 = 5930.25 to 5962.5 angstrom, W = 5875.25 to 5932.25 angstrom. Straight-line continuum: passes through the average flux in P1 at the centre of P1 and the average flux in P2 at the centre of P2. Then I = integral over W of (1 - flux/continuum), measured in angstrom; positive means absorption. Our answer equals 8.7 angstrom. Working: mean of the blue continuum 58.9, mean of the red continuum 59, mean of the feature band 49.9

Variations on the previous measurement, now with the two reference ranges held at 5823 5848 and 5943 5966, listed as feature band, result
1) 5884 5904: 8.5 angstrom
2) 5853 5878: 1.4 angstrom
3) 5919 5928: 0.1 angstrom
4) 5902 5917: 0.4 angstrom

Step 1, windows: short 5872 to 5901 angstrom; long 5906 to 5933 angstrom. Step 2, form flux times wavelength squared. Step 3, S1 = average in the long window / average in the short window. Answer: 1.4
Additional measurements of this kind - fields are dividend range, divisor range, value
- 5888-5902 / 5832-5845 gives 0.48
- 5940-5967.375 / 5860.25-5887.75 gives 1.09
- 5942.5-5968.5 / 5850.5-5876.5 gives 1.06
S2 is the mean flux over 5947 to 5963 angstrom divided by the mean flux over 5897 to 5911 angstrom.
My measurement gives 1.18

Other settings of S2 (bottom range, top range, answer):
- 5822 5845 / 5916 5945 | 0.96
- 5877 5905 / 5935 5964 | 1.44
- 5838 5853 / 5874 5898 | 0.69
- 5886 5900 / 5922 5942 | 2.12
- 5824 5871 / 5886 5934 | 0.83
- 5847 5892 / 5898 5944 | 1.07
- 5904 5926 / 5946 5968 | 1.01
